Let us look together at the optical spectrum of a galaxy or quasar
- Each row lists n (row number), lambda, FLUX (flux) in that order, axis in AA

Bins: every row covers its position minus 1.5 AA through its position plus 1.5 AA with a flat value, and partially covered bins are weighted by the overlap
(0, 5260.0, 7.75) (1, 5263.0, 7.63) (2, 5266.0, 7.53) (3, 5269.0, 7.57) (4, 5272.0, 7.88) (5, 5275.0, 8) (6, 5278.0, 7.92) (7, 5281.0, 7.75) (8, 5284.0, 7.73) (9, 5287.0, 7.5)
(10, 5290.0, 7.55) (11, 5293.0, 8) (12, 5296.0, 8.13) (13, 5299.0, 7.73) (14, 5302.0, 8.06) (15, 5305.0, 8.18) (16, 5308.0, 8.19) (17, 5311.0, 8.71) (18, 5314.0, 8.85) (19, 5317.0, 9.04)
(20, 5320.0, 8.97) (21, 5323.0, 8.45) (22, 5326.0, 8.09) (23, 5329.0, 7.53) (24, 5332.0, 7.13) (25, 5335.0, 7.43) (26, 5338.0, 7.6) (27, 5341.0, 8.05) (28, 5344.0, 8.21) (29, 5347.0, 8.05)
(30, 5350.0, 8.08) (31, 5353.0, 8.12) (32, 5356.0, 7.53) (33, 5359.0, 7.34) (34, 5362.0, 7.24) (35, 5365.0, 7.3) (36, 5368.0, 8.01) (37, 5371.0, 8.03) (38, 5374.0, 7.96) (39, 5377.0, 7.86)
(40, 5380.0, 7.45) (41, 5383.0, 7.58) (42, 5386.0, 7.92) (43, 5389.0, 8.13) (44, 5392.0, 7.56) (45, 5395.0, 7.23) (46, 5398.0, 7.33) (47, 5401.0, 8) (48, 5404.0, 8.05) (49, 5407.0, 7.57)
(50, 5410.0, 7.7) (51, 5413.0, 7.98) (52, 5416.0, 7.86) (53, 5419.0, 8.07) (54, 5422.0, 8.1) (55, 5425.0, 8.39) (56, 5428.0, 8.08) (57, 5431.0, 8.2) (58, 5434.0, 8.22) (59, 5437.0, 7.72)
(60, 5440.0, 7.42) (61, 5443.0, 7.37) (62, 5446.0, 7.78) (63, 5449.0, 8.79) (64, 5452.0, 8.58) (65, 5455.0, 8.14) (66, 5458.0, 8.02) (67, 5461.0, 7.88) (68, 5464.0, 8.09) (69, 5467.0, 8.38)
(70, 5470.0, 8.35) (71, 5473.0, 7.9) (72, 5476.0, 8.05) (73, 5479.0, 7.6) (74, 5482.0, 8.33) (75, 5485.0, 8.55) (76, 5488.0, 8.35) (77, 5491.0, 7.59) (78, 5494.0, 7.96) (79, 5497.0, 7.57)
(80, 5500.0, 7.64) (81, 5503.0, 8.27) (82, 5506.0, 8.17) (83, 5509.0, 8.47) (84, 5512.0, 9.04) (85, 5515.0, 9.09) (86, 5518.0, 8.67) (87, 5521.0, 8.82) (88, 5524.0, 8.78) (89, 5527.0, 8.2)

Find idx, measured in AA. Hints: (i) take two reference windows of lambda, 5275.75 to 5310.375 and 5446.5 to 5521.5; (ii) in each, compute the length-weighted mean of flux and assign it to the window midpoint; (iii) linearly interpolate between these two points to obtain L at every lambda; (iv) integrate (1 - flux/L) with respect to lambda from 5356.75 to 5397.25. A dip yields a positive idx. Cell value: 2.0 AA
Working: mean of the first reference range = 7.91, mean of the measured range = 7.65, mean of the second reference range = 8.24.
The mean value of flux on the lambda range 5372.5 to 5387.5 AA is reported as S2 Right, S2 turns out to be 7.75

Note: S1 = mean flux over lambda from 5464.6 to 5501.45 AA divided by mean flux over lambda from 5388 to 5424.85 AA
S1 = 1.0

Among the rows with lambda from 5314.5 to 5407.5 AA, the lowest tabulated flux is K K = 7.13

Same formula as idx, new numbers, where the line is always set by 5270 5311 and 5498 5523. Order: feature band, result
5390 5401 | 0.9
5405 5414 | 0.5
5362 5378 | 0.7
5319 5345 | 0.4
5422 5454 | 1.0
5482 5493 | 0.3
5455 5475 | 0.7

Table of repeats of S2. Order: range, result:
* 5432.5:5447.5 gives 7.7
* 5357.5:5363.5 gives 7.29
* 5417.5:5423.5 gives 8.08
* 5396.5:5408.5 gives 7.74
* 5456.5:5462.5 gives 7.95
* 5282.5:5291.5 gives 7.59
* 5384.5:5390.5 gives 8.03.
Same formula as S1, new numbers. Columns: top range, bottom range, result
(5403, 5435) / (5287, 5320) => 0.97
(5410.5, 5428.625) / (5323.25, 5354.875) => 1.03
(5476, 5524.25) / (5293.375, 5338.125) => 1.02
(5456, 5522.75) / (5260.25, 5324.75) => 1.02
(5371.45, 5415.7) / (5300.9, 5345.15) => 0.95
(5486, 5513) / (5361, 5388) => 1.05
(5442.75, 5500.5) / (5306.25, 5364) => 1.01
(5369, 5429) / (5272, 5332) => 0.97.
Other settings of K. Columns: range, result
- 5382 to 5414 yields 7.23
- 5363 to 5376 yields 7.3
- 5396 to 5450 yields 7.33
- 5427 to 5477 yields 7.37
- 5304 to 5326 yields 8.09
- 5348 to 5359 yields 7.34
